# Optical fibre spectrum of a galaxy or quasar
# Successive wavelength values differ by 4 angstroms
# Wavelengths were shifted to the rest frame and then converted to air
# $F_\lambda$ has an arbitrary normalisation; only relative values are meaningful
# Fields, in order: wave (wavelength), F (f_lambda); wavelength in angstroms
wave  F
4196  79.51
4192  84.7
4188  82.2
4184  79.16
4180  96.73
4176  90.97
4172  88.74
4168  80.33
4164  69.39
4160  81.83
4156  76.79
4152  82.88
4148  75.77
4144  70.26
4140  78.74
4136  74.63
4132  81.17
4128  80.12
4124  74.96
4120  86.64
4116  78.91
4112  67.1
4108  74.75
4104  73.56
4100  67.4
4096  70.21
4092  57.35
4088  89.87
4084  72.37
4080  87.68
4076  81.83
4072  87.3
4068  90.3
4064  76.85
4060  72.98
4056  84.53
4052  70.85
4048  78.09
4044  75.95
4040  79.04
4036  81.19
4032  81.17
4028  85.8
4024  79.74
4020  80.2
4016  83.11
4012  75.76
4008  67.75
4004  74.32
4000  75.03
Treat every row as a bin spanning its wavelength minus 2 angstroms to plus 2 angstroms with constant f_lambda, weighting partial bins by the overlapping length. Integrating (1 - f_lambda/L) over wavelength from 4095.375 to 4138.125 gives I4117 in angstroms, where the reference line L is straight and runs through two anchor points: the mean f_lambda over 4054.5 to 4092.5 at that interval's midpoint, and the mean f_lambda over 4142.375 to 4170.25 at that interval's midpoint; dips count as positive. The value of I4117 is 1.8 angstroms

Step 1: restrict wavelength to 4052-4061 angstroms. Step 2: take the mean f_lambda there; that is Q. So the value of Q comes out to 77.6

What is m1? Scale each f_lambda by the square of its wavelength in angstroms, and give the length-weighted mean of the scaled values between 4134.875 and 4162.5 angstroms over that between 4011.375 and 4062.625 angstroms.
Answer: 1.0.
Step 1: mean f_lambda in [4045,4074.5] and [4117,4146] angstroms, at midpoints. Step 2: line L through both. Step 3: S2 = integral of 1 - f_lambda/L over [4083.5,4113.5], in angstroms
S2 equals 2.80 angstroms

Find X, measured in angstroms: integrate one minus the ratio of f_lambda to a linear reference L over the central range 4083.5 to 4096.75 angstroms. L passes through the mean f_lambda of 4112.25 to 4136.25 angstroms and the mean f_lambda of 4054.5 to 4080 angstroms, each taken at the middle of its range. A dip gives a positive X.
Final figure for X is 1.4 angstroms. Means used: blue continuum 82.7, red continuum 78.9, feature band 72.7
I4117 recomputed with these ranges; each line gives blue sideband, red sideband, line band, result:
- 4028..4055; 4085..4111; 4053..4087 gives -2.9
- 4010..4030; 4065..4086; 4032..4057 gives 1.2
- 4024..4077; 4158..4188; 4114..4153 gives 2.1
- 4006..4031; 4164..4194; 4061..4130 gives 3.7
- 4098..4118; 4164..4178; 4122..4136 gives -0.3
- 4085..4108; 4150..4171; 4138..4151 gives 0.3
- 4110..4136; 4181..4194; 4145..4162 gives 0.3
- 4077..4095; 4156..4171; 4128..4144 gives 0.0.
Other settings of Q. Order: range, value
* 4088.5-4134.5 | 74.4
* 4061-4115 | 76.6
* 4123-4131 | 78.3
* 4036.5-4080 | 80.2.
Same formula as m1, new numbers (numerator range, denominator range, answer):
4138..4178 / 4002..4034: 1.09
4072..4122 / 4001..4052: 1.01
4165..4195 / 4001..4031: 1.18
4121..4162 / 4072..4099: 1.04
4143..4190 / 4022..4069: 1.09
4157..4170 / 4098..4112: 1.11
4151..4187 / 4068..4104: 1.12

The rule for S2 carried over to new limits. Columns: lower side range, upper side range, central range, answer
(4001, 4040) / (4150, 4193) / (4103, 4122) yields 1.2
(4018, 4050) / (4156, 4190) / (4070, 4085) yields -0.3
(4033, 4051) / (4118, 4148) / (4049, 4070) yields -0.2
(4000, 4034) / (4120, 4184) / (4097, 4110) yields 1.3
